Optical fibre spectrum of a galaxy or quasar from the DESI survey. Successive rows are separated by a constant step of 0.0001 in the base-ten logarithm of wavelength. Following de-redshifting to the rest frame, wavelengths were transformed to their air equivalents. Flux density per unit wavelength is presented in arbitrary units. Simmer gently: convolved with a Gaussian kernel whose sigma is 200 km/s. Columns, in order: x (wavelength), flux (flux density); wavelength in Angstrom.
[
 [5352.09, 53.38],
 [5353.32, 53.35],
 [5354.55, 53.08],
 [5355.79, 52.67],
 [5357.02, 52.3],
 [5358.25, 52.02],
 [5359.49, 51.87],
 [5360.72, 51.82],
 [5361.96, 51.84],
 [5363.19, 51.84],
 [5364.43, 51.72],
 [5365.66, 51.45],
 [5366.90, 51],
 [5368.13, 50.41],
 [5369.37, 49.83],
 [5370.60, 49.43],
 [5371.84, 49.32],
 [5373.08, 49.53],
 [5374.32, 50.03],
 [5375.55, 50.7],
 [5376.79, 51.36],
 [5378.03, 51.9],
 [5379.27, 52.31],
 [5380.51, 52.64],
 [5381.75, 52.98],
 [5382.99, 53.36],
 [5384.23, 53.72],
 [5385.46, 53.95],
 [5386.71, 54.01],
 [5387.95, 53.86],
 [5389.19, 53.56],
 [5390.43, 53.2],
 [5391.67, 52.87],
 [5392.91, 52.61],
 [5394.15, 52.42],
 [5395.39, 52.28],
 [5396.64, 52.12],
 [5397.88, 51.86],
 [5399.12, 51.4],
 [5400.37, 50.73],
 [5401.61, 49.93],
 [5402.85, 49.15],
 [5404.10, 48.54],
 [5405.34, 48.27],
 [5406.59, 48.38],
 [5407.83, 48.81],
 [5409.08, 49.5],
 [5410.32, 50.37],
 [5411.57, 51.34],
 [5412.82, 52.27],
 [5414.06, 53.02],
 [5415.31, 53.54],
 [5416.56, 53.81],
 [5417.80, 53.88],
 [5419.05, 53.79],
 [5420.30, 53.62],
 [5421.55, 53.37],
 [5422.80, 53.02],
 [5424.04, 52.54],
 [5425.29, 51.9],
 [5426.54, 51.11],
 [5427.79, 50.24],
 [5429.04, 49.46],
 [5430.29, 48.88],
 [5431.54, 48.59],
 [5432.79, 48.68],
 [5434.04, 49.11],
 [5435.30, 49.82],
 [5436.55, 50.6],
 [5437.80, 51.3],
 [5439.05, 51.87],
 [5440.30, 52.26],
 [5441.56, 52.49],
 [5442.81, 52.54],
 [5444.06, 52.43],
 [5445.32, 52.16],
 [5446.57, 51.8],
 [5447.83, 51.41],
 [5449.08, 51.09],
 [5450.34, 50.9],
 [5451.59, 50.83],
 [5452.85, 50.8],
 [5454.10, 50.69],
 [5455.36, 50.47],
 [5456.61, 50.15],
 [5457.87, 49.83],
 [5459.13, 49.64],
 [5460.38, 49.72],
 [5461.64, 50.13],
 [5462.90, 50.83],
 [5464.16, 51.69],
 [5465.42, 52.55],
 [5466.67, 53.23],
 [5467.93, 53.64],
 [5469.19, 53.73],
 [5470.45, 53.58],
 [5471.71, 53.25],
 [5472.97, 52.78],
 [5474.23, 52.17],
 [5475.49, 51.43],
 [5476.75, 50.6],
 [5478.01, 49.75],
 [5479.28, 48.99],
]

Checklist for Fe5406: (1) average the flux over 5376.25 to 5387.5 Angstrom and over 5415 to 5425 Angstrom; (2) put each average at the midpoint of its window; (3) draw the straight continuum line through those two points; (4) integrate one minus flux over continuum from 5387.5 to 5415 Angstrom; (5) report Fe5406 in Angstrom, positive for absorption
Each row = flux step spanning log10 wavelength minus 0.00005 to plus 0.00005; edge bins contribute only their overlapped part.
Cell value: 1.0 Angstrom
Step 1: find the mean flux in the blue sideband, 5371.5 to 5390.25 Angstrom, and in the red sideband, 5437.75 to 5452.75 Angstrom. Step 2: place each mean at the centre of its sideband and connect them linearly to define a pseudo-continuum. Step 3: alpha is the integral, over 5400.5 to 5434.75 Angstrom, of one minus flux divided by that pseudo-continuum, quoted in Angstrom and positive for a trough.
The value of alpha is 0.7 Angstrom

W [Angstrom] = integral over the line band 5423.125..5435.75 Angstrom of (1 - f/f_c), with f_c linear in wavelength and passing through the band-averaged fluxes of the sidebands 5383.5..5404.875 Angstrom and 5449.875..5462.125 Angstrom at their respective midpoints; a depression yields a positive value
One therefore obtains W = 0.2 Angstrom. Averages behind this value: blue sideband 52.1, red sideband 50.3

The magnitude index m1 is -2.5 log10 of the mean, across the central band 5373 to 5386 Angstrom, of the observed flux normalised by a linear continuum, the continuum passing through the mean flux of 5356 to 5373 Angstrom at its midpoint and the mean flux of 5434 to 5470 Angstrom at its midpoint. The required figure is -0.02 mag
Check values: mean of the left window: 51.1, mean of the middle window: 52.2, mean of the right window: 51.3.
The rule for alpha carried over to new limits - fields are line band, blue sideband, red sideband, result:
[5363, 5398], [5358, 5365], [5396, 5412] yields -0.7 Angstrom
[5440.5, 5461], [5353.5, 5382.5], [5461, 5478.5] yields 0.4 Angstrom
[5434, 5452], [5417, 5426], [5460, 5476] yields 0.4 Angstrom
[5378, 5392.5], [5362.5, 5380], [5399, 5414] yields -0.8 Angstrom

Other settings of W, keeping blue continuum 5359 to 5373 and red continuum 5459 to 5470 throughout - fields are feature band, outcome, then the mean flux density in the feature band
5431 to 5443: 0.2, 50.7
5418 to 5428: -0.2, 52.6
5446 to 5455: 0.1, 51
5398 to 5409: 0.4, 49.5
